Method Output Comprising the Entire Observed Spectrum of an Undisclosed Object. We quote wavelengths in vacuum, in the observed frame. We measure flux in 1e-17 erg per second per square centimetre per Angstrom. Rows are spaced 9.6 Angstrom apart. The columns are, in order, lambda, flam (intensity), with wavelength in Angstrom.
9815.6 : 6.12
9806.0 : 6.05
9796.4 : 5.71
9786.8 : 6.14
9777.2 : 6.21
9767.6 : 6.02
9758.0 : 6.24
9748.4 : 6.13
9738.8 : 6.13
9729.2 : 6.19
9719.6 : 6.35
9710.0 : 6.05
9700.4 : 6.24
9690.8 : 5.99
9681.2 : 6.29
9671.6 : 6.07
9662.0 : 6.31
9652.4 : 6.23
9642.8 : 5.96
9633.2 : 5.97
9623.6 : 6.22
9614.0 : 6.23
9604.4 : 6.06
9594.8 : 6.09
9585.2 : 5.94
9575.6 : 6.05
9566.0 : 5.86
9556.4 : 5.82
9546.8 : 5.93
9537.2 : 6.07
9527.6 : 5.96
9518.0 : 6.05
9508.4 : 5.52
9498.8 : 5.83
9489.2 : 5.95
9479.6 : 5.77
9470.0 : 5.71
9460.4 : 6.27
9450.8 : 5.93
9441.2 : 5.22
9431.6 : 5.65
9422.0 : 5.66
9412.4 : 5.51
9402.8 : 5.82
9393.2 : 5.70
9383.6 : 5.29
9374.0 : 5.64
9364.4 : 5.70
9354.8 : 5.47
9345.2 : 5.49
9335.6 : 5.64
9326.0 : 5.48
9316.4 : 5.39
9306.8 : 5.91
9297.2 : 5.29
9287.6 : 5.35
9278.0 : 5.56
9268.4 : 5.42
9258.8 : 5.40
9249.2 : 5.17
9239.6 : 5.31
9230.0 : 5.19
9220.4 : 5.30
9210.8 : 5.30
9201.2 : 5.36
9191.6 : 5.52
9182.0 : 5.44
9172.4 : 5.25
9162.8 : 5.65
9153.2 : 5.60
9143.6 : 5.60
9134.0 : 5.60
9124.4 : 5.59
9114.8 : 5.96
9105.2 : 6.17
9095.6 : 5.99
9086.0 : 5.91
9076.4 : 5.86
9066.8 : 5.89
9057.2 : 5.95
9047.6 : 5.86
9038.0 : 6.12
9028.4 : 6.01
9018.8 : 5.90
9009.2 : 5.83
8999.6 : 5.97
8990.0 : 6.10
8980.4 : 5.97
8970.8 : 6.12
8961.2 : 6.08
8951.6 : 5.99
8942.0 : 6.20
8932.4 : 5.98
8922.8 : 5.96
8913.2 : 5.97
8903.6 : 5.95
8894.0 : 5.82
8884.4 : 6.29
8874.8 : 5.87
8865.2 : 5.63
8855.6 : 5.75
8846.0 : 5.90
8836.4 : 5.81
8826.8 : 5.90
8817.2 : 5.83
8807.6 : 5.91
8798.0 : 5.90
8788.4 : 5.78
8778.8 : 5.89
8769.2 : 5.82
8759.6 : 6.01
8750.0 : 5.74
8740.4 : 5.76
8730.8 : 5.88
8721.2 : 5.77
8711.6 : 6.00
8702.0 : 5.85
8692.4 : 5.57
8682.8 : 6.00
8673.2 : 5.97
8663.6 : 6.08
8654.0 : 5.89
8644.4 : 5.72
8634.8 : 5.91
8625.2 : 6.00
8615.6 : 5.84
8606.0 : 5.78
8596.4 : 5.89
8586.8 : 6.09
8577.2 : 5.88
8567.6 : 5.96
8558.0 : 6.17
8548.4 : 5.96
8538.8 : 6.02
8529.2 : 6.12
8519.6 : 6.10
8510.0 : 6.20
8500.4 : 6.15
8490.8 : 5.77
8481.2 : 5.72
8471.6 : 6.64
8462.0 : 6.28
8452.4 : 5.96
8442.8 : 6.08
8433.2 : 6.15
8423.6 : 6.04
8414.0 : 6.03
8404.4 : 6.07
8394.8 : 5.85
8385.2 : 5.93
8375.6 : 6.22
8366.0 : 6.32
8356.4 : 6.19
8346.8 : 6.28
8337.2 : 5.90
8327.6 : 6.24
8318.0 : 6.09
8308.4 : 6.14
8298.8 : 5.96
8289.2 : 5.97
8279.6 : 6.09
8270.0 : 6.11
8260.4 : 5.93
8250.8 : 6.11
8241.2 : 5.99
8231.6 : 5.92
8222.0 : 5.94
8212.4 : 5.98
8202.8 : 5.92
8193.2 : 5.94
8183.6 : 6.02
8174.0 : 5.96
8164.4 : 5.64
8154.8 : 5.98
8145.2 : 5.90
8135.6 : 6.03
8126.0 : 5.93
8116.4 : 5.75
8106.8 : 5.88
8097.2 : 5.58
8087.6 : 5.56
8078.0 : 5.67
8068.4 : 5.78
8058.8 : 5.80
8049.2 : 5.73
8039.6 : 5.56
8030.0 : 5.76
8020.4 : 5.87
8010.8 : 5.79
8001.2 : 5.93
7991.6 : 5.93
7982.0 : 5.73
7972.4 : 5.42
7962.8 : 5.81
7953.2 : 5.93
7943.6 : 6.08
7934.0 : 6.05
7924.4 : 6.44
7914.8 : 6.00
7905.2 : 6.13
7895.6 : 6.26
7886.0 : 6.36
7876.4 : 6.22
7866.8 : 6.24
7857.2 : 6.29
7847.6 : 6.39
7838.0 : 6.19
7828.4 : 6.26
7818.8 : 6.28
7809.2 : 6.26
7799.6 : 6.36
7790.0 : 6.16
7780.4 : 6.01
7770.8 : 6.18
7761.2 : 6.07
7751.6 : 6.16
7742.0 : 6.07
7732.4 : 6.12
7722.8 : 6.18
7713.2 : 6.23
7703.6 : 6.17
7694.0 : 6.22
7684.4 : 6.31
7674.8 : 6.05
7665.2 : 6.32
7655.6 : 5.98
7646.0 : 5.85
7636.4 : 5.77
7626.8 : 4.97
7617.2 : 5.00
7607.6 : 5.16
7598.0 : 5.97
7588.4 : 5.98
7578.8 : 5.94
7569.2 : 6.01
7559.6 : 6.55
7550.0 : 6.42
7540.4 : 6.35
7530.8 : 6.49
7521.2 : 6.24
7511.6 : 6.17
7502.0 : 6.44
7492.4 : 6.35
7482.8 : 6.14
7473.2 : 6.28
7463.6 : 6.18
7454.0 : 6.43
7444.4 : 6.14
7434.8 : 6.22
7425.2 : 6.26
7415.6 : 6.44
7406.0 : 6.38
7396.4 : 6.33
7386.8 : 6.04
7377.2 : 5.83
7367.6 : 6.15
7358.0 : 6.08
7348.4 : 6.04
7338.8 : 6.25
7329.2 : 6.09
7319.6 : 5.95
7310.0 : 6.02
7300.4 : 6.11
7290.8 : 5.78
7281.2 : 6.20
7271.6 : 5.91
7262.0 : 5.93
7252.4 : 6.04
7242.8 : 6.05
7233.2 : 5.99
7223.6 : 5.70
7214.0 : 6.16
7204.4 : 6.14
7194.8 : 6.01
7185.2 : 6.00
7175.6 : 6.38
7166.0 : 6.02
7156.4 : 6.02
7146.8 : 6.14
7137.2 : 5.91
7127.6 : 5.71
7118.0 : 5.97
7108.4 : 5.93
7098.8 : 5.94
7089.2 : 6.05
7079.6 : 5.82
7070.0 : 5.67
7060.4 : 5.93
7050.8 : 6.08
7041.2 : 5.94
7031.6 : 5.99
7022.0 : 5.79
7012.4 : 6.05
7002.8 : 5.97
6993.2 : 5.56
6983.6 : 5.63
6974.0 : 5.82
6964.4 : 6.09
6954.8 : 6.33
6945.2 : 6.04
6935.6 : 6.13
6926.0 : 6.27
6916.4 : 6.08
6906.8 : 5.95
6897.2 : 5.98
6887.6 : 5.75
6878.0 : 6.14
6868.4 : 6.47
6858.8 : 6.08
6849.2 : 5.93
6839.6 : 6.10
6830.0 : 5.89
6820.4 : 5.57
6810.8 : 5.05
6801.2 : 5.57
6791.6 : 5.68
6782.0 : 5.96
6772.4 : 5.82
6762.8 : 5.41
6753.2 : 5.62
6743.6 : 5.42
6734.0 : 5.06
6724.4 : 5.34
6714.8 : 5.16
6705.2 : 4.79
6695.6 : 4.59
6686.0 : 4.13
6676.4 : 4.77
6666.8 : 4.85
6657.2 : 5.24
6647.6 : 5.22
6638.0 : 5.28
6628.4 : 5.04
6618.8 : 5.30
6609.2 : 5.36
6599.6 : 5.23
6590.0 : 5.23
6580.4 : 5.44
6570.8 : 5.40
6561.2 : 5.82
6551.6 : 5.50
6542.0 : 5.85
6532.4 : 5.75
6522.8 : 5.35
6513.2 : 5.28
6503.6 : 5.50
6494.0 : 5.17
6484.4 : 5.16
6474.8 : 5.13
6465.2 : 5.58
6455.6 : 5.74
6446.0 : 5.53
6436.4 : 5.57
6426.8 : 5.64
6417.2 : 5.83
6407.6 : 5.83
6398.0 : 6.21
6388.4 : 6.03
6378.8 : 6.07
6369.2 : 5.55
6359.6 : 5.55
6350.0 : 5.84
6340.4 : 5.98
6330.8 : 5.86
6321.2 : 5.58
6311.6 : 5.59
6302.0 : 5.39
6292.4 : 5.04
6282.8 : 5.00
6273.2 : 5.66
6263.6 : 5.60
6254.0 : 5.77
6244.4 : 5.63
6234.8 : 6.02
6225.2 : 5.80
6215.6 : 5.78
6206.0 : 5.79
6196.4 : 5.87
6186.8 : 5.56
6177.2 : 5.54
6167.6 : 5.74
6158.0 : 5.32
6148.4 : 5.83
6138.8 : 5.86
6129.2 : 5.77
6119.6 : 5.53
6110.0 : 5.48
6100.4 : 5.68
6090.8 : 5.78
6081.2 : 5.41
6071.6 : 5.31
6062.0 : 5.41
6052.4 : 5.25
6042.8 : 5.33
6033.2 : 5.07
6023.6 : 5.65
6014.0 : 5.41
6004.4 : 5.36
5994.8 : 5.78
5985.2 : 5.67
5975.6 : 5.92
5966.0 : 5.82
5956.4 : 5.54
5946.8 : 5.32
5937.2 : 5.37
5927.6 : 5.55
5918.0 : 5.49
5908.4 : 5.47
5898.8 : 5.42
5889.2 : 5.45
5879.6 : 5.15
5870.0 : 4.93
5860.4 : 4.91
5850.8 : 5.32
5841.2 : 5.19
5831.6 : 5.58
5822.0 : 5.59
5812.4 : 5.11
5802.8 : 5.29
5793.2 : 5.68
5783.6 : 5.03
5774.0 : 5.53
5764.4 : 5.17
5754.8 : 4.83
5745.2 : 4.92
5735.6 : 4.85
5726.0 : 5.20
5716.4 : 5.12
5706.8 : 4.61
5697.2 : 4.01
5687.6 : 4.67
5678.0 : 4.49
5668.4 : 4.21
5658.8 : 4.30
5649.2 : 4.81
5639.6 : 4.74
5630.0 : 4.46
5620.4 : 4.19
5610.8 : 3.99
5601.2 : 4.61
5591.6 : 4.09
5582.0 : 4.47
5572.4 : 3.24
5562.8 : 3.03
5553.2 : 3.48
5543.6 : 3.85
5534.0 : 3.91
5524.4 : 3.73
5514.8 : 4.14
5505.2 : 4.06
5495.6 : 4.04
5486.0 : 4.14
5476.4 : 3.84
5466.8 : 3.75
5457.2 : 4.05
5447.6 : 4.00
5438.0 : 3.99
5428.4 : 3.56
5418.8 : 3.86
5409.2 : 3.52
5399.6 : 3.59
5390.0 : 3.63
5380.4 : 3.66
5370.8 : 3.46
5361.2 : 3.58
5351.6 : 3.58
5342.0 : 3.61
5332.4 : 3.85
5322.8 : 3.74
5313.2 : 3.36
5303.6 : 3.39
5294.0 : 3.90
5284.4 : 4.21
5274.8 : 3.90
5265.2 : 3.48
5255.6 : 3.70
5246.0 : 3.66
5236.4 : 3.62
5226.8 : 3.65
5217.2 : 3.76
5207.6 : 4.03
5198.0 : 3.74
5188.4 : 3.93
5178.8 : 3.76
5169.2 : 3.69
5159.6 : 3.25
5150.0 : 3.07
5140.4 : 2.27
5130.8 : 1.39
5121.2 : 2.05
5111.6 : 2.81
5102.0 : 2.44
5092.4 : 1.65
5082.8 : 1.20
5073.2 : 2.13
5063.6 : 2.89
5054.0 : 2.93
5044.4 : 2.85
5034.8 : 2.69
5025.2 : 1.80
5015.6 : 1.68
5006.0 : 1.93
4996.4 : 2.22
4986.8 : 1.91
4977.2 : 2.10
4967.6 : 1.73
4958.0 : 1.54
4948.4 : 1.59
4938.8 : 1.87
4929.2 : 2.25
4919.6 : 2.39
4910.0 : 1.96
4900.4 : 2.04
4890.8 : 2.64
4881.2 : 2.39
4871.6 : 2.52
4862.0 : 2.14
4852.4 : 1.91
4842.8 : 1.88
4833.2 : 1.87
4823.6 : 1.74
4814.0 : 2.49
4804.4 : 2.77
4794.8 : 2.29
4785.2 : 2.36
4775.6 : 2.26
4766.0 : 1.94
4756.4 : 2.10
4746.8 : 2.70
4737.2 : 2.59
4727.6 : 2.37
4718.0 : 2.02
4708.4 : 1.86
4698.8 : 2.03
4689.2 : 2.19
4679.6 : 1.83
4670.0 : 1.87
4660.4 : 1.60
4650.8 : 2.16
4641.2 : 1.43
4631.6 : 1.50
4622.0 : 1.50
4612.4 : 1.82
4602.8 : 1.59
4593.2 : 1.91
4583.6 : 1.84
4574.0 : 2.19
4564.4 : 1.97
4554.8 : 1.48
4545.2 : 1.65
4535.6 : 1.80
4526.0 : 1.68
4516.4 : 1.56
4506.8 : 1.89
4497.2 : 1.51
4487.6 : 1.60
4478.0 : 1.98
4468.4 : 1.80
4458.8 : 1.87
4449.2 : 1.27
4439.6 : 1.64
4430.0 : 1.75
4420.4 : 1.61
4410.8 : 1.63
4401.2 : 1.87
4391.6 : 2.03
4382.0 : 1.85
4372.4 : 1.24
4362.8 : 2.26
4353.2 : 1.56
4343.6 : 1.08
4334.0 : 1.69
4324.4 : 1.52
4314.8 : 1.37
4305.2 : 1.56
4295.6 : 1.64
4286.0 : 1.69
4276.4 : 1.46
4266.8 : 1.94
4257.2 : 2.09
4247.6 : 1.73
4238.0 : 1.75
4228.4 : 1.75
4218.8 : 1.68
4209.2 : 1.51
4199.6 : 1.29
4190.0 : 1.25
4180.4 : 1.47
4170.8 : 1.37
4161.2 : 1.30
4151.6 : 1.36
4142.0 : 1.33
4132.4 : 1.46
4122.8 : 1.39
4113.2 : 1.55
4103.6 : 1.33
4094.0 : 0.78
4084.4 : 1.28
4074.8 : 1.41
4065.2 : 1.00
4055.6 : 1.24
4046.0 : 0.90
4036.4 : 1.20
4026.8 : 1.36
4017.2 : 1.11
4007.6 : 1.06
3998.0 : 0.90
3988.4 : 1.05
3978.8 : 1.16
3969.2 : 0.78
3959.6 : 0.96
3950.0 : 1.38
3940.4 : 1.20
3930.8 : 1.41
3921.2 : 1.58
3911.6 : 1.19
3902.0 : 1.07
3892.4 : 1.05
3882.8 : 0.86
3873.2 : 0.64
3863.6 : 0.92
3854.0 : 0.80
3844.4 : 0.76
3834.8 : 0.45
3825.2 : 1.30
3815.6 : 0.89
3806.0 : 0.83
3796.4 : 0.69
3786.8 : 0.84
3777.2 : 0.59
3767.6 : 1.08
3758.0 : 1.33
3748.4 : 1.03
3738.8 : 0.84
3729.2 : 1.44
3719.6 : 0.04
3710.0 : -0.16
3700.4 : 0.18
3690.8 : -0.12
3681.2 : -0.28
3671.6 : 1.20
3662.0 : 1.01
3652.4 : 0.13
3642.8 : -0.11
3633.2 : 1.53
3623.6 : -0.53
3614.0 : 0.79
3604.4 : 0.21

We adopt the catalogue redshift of 0.29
